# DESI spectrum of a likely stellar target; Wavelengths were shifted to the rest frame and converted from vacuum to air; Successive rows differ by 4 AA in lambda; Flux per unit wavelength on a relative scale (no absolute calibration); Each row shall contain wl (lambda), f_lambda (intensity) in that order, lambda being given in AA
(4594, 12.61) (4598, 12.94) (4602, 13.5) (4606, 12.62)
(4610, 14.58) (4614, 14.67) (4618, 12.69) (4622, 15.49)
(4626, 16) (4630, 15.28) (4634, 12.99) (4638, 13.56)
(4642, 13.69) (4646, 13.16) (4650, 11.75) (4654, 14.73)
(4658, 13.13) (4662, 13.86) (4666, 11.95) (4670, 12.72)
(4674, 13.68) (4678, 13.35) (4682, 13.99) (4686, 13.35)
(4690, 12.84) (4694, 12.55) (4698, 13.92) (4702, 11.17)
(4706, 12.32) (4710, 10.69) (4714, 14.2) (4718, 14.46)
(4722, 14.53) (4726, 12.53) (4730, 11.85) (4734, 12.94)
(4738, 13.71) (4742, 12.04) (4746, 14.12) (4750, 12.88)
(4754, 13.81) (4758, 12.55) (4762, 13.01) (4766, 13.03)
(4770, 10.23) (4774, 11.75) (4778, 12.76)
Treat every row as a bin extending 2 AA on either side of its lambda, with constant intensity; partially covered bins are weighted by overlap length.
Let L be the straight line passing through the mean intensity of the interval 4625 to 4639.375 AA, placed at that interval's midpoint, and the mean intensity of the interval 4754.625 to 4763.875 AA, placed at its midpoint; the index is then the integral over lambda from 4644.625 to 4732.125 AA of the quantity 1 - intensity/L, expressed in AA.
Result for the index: 4.5 AA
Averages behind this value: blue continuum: 14.4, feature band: 13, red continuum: 12.9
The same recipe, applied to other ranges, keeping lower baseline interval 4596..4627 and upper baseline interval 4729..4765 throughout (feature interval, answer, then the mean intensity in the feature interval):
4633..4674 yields 1.5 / 13.2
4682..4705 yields 1.0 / 12.9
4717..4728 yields -0.5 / 13.8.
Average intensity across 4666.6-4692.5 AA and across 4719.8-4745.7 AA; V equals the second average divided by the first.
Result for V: 1.0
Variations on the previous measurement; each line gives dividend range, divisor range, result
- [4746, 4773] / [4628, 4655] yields 0.93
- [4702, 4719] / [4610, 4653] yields 0.90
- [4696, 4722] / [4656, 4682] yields 0.98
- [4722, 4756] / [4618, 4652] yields 0.94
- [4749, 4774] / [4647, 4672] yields 0.96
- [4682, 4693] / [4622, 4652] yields 0.95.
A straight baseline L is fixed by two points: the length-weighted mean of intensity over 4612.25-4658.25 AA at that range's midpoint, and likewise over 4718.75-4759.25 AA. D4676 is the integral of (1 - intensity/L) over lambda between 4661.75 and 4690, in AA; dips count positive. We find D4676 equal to 0.9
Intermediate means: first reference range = 14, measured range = 13.2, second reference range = 13.1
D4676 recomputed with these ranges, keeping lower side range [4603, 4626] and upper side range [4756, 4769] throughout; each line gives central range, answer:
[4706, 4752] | -0.2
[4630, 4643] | 0.2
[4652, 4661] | -0.1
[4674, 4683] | -0.1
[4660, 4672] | 0.7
